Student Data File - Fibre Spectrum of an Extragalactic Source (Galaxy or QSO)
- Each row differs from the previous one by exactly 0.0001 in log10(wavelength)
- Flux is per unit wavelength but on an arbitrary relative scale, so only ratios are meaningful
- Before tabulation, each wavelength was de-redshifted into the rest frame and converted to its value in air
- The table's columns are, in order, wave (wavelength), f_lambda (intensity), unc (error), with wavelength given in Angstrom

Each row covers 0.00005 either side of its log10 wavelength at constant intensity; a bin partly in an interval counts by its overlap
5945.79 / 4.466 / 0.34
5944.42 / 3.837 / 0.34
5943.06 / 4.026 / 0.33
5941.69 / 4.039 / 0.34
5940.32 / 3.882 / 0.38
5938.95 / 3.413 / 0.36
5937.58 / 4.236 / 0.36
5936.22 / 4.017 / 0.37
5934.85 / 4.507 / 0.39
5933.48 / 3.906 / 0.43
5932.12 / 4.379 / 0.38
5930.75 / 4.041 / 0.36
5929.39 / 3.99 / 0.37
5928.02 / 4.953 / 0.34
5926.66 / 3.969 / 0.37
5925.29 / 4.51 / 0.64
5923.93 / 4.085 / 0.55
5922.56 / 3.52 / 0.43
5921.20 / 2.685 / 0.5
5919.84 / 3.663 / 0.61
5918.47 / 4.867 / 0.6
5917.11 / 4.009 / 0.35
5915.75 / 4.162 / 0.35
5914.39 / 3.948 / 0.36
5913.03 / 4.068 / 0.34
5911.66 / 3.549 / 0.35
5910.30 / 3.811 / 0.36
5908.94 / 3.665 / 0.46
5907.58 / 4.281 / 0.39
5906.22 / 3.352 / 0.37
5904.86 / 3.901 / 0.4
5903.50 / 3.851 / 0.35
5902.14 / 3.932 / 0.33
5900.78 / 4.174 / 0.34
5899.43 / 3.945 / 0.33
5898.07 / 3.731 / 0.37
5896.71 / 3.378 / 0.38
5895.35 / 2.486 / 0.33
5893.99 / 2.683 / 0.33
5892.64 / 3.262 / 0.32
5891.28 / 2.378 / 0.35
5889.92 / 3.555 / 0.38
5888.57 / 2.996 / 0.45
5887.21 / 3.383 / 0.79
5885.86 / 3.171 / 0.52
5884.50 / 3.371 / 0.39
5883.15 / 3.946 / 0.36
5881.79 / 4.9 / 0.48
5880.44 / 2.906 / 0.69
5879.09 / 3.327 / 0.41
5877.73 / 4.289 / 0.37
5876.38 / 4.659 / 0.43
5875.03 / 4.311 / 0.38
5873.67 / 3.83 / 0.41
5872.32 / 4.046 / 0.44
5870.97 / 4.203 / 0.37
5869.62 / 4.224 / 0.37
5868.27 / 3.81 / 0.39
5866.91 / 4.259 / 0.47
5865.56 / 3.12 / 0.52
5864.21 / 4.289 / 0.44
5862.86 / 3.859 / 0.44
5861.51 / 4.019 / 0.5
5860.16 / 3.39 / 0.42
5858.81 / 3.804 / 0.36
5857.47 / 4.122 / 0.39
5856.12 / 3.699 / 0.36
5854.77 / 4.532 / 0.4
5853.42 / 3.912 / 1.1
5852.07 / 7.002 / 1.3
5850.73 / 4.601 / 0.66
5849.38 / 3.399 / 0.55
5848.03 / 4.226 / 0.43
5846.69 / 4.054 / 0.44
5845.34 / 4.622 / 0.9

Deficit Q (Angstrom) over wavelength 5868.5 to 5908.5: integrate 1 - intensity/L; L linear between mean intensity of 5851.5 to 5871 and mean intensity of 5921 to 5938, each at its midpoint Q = 4.3 Angstrom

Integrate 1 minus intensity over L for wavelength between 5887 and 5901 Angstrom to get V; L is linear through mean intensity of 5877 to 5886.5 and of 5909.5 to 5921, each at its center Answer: 2.1 Angstrom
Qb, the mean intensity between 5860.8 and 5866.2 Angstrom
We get 3.82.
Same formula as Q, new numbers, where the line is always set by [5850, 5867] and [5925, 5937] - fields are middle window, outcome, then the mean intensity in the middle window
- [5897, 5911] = 1.2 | 3.85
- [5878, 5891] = 2.2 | 3.5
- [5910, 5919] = 0.4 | 4.06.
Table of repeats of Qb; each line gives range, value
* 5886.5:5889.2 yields 3.19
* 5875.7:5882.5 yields 4.02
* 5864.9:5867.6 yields 3.68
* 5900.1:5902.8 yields 4.06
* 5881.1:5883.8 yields 4.42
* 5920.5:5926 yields 3.7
